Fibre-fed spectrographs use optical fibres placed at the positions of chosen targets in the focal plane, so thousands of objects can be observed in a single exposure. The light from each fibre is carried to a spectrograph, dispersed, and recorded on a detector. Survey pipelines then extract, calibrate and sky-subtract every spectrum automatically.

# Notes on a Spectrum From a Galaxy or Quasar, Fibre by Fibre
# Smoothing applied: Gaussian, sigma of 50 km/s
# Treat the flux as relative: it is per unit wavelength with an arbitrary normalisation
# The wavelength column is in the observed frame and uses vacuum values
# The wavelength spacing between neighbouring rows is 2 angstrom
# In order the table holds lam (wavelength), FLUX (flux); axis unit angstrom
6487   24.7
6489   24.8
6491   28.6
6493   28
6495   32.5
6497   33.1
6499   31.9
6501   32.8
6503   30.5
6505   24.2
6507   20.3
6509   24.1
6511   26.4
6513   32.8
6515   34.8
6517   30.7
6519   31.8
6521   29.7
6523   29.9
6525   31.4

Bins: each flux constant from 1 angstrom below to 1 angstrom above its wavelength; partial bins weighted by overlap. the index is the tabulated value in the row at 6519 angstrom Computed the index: 31.8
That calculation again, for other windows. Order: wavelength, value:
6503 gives 30.5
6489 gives 24.8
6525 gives 31.4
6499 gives 31.9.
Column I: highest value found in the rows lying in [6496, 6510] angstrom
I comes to 33.1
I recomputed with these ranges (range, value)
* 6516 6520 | 31.8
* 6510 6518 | 34.8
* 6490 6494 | 28.6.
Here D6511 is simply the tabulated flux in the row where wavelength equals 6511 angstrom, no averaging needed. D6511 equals 26.4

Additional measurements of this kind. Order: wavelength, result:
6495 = 32.5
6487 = 24.7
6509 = 24.1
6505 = 24.2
